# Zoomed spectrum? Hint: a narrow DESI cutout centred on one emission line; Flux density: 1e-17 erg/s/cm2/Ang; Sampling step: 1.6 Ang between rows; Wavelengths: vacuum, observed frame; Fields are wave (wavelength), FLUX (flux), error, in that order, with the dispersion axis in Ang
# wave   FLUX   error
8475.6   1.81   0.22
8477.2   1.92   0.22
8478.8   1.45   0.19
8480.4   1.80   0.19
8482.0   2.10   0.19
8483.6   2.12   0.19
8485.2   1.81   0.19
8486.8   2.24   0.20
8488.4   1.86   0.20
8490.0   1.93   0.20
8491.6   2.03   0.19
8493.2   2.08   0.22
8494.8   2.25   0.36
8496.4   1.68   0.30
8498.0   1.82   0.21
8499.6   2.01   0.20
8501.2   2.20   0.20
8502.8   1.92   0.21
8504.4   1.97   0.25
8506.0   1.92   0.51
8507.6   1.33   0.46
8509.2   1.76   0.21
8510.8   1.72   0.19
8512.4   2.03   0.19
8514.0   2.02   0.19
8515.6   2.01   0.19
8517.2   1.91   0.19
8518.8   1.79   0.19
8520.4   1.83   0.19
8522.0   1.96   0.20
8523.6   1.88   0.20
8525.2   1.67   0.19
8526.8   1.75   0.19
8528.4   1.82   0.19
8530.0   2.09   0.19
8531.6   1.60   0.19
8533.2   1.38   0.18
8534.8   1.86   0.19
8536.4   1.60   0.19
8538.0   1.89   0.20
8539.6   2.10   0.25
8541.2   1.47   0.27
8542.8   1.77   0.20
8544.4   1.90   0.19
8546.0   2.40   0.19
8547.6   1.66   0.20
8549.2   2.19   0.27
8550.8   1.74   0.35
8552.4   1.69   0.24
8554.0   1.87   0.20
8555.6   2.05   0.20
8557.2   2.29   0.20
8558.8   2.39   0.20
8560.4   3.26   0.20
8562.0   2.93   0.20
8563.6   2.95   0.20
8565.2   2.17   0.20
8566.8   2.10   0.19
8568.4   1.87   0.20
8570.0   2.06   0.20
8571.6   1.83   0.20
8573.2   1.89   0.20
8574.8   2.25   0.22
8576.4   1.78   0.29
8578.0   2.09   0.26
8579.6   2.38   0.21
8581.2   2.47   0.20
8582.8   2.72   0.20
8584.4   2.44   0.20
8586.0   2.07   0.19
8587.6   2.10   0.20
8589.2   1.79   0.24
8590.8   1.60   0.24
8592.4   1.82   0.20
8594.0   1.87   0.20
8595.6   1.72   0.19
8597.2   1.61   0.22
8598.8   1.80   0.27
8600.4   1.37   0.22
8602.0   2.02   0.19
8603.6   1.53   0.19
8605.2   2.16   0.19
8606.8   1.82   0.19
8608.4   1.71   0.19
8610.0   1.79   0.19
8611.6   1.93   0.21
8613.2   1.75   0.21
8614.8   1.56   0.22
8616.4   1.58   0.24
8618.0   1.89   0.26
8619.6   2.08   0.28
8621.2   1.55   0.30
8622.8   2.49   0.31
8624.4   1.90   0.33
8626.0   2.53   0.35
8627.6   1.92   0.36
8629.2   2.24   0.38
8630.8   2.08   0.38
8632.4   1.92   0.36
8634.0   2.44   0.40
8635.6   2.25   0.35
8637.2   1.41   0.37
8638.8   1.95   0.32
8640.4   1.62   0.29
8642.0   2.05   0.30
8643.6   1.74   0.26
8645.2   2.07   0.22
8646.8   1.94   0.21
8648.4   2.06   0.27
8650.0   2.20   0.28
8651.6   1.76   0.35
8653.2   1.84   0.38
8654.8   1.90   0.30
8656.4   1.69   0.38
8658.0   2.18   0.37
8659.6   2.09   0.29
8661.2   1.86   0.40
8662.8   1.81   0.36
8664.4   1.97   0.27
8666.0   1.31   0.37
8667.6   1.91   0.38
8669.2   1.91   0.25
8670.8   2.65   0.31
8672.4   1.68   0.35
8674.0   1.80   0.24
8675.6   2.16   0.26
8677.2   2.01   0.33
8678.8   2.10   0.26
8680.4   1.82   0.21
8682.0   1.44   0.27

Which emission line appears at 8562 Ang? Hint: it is [S II] 6716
